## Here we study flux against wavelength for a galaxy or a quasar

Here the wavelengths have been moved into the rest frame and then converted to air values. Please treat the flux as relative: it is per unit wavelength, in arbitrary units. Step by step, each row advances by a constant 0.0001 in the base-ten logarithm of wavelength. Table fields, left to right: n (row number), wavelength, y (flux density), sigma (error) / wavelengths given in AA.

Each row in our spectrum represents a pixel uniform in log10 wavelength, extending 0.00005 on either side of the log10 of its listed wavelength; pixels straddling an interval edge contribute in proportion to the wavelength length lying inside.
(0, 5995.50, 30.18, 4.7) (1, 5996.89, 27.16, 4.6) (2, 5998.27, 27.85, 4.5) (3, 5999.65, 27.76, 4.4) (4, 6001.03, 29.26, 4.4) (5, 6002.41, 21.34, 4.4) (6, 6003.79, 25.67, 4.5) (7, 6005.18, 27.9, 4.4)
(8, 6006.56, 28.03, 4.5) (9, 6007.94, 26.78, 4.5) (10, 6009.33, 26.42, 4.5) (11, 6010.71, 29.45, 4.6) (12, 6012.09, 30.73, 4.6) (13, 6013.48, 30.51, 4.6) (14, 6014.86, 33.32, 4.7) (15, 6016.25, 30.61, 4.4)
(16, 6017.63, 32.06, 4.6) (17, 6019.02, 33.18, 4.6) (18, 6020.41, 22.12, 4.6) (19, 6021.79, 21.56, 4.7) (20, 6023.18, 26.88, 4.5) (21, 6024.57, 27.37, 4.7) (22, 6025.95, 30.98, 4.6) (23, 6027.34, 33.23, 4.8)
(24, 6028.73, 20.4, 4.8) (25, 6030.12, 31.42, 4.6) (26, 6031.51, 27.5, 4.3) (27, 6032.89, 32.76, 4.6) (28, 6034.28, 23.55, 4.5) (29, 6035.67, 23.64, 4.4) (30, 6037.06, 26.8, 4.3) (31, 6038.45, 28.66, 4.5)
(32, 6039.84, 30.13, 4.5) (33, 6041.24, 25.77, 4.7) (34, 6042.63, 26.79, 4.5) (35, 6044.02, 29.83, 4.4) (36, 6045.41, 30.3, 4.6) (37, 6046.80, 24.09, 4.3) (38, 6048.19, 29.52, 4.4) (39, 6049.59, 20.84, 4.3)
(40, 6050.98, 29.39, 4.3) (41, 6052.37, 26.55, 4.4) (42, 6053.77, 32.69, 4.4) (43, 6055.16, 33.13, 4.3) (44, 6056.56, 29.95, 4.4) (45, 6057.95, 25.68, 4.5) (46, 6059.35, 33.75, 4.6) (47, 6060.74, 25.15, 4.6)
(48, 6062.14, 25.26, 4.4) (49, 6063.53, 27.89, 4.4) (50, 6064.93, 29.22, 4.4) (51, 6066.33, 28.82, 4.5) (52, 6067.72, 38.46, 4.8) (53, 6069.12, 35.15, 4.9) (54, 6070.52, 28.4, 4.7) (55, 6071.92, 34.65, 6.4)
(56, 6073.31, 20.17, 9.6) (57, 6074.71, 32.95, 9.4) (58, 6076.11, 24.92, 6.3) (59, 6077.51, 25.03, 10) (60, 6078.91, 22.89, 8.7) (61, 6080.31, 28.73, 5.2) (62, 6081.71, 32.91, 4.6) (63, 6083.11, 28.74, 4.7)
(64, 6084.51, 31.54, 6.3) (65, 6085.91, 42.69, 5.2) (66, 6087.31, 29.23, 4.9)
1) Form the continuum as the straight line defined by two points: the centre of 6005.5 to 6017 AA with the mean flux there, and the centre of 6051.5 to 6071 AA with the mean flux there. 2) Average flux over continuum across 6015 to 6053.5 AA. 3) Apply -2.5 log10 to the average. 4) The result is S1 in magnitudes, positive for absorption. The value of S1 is 0.07 mag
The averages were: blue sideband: 29.5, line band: 27.8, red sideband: 30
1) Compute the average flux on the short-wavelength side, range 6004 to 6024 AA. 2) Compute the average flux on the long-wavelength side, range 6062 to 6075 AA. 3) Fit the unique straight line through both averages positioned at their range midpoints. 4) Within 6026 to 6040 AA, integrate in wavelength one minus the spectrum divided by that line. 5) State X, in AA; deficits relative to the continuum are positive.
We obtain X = 0.6 AA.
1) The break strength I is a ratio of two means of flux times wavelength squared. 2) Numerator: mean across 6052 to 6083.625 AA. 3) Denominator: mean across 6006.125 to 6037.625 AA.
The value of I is 1.05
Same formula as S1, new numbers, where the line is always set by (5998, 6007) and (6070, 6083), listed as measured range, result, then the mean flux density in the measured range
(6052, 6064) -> -0.05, 29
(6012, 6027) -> -0.08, 29.1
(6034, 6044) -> 0.02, 26.8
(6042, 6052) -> 0.01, 27.3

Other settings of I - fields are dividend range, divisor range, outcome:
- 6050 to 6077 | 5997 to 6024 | 1.07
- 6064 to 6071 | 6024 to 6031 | 1.13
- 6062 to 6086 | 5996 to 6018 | 1.07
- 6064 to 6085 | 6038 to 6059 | 1.05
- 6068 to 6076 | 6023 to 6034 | 1.07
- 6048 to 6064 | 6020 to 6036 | 1.06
